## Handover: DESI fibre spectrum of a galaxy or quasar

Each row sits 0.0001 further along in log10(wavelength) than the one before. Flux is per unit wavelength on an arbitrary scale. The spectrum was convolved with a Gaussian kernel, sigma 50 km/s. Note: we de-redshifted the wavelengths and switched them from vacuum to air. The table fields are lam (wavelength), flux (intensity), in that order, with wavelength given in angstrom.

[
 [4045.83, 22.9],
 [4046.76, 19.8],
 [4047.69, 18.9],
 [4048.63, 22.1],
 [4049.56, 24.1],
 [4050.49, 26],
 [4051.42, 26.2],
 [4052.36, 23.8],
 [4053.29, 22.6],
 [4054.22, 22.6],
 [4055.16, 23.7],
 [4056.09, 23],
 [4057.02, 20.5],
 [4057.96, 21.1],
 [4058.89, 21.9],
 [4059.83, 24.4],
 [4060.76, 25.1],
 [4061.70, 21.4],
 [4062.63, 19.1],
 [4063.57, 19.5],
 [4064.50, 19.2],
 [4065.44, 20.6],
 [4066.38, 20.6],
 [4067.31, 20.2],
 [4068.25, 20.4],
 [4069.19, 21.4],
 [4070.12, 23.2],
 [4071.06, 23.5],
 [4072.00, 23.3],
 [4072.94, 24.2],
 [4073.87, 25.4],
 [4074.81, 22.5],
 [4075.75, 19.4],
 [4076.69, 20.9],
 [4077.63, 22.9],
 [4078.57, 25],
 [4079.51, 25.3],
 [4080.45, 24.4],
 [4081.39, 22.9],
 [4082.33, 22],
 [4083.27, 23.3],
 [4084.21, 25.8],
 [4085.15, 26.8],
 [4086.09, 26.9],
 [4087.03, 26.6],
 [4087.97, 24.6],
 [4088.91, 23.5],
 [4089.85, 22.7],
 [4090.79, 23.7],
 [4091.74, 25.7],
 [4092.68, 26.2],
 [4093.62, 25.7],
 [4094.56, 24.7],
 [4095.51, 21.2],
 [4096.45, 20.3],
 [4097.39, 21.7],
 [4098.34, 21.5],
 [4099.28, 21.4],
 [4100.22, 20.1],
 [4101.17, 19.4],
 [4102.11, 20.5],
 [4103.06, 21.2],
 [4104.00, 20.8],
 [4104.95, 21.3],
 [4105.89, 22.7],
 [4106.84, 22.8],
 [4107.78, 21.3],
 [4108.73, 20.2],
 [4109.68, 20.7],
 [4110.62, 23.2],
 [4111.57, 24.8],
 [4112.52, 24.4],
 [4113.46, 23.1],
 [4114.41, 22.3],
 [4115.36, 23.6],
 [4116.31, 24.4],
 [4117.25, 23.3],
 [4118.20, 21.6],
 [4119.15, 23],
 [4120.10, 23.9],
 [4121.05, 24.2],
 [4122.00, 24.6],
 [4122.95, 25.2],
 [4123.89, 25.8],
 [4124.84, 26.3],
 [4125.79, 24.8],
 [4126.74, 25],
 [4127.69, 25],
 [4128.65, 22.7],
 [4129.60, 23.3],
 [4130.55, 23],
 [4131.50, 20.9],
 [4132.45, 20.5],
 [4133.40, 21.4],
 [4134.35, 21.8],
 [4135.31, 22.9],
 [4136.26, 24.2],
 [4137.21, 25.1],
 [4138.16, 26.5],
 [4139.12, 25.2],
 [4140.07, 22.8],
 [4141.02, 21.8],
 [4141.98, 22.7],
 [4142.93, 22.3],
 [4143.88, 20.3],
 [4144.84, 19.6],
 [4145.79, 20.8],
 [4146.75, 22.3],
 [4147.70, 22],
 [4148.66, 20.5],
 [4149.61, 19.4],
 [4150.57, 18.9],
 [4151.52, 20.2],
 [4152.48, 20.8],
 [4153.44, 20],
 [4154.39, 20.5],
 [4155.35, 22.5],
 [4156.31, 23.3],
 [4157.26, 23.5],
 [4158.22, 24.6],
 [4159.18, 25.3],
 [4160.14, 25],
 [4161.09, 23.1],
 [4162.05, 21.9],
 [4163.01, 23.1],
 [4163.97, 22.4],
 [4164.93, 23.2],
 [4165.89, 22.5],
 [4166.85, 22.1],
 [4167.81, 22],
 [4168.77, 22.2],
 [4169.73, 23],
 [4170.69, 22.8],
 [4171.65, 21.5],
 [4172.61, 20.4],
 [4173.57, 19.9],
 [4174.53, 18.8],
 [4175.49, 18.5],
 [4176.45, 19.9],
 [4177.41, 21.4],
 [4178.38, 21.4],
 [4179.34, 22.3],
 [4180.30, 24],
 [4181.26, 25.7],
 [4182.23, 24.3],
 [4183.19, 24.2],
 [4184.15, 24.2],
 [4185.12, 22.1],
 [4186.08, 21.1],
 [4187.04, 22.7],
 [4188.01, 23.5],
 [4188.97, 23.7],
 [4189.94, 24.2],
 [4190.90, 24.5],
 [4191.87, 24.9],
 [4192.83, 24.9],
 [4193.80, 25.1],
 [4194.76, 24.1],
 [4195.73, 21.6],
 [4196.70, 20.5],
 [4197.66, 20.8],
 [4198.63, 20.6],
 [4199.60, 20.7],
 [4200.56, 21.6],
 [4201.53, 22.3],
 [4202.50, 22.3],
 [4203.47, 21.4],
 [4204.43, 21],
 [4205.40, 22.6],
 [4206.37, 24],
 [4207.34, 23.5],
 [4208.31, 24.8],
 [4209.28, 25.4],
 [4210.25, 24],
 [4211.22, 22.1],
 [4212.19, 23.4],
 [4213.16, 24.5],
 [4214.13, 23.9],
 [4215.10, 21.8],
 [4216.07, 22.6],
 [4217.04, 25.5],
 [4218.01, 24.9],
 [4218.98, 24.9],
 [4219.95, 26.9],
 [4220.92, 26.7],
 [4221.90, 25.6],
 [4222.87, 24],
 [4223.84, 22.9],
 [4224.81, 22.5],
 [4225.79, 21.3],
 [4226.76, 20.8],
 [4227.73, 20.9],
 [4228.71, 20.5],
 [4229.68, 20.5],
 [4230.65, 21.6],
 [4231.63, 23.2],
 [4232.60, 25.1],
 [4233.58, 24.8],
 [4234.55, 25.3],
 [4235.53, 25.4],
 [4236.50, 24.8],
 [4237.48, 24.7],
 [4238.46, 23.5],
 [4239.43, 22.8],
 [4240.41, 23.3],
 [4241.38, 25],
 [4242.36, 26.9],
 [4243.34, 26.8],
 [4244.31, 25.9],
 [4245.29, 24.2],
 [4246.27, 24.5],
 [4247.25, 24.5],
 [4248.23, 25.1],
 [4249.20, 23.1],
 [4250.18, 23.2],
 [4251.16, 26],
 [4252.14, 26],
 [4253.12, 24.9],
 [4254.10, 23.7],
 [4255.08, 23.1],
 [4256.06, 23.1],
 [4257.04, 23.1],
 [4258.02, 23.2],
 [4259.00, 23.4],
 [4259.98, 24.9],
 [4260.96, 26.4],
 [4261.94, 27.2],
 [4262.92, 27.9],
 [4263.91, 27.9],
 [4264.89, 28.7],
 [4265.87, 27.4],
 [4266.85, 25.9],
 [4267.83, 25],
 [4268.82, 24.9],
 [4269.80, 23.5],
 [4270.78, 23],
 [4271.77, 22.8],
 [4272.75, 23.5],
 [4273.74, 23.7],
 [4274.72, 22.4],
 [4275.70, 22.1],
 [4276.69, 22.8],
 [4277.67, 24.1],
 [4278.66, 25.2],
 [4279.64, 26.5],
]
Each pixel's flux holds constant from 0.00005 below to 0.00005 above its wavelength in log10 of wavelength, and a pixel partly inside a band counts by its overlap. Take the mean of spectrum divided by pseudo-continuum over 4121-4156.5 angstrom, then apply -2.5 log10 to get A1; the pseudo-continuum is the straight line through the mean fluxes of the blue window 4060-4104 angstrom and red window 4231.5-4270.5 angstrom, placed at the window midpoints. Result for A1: 0.04 mag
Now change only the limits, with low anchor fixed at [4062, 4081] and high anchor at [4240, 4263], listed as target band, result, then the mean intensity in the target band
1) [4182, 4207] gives 0.05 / 22.8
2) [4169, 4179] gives 0.14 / 20.8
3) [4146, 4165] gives 0.06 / 22.1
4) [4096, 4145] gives 0.00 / 22.7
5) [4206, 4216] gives 0.02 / 23.7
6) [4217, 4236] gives 0.03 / 23.6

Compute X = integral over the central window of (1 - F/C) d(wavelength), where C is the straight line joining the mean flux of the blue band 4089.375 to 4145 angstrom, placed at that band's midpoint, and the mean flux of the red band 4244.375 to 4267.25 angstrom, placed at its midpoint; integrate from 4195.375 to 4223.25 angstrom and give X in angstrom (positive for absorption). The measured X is 1.3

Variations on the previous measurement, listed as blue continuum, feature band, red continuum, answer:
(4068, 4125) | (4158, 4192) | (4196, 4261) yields 1.1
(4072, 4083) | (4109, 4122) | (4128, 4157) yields -0.5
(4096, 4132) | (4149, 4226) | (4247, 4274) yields 3.4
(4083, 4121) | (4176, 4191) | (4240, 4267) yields 0.7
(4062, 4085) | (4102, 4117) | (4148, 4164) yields -0.1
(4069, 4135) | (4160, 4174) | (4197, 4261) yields 0.7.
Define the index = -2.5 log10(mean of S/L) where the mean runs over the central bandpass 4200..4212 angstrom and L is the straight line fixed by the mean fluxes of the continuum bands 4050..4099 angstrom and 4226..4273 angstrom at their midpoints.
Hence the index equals 0.05 mag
